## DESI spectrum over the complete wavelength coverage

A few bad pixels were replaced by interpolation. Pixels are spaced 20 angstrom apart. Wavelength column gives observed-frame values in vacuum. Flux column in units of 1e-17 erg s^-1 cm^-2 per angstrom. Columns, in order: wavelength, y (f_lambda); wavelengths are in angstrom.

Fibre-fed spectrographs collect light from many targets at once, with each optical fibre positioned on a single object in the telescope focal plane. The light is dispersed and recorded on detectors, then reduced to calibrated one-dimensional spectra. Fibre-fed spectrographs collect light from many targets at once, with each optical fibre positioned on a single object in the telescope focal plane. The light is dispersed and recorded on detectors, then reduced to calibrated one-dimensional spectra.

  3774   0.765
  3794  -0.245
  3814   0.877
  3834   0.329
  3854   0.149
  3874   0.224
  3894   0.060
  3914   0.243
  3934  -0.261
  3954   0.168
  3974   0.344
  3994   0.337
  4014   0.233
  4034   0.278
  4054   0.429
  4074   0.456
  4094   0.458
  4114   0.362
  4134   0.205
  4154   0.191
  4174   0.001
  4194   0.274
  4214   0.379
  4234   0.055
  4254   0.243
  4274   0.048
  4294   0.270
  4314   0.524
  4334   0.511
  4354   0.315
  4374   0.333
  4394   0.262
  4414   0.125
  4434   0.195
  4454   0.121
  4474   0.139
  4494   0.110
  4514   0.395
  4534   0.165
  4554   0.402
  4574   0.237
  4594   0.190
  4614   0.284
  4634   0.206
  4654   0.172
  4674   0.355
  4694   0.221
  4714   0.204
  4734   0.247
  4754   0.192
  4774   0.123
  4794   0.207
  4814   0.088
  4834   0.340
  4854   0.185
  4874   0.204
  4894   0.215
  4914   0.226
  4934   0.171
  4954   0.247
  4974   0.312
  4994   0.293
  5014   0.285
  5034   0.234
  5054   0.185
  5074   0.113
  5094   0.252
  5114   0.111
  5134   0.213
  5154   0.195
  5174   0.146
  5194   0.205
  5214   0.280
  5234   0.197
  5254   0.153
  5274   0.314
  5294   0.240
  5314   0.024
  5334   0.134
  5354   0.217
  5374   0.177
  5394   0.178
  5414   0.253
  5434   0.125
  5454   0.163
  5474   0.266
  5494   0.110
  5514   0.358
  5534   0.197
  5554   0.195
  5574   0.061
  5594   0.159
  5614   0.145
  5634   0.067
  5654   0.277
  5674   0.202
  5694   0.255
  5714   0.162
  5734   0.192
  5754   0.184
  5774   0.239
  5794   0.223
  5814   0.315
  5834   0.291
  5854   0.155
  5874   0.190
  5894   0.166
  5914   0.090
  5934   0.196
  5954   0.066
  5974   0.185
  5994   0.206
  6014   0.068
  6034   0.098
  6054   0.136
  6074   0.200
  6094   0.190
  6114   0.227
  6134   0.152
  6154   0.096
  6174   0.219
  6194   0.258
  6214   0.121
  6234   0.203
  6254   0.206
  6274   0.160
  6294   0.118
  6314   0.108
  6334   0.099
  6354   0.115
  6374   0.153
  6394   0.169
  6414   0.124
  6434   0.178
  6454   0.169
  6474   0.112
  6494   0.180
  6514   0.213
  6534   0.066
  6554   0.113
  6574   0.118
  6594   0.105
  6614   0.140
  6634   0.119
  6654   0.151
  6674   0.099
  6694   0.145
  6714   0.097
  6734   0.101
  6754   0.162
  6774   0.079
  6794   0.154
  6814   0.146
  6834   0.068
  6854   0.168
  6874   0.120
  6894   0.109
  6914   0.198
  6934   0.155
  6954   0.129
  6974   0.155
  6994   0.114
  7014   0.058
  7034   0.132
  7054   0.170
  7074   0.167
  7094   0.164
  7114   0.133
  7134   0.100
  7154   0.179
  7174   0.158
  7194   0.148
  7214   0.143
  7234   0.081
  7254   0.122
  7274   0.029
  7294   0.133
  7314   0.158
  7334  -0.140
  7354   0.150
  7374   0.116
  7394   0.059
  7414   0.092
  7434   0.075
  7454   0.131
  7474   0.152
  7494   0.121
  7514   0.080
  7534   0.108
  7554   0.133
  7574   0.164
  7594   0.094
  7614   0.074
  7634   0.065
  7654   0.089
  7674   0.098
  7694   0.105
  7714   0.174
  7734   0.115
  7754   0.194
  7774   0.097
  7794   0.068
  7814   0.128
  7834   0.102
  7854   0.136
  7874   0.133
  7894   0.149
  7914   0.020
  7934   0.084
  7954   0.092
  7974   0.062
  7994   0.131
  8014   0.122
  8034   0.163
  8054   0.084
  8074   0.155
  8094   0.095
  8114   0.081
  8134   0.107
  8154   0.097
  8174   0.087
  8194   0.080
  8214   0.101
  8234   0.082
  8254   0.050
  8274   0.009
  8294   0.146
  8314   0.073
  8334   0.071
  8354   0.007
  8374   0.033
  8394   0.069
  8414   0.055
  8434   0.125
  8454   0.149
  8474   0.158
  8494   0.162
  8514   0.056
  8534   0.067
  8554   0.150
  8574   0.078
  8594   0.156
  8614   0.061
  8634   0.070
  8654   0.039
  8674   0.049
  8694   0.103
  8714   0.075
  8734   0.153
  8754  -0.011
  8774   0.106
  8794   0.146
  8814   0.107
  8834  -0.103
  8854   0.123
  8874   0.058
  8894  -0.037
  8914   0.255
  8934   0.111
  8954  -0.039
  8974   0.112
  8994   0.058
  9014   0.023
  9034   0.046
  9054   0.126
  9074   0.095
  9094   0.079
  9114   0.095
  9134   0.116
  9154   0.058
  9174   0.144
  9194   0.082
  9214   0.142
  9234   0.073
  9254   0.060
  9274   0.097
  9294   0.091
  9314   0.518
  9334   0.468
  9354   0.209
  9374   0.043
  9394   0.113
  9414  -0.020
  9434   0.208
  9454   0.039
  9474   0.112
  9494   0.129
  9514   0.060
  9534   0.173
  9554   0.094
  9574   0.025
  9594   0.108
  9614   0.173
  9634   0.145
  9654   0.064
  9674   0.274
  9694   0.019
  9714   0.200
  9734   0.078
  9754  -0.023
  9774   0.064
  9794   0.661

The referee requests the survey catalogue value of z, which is 1.50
